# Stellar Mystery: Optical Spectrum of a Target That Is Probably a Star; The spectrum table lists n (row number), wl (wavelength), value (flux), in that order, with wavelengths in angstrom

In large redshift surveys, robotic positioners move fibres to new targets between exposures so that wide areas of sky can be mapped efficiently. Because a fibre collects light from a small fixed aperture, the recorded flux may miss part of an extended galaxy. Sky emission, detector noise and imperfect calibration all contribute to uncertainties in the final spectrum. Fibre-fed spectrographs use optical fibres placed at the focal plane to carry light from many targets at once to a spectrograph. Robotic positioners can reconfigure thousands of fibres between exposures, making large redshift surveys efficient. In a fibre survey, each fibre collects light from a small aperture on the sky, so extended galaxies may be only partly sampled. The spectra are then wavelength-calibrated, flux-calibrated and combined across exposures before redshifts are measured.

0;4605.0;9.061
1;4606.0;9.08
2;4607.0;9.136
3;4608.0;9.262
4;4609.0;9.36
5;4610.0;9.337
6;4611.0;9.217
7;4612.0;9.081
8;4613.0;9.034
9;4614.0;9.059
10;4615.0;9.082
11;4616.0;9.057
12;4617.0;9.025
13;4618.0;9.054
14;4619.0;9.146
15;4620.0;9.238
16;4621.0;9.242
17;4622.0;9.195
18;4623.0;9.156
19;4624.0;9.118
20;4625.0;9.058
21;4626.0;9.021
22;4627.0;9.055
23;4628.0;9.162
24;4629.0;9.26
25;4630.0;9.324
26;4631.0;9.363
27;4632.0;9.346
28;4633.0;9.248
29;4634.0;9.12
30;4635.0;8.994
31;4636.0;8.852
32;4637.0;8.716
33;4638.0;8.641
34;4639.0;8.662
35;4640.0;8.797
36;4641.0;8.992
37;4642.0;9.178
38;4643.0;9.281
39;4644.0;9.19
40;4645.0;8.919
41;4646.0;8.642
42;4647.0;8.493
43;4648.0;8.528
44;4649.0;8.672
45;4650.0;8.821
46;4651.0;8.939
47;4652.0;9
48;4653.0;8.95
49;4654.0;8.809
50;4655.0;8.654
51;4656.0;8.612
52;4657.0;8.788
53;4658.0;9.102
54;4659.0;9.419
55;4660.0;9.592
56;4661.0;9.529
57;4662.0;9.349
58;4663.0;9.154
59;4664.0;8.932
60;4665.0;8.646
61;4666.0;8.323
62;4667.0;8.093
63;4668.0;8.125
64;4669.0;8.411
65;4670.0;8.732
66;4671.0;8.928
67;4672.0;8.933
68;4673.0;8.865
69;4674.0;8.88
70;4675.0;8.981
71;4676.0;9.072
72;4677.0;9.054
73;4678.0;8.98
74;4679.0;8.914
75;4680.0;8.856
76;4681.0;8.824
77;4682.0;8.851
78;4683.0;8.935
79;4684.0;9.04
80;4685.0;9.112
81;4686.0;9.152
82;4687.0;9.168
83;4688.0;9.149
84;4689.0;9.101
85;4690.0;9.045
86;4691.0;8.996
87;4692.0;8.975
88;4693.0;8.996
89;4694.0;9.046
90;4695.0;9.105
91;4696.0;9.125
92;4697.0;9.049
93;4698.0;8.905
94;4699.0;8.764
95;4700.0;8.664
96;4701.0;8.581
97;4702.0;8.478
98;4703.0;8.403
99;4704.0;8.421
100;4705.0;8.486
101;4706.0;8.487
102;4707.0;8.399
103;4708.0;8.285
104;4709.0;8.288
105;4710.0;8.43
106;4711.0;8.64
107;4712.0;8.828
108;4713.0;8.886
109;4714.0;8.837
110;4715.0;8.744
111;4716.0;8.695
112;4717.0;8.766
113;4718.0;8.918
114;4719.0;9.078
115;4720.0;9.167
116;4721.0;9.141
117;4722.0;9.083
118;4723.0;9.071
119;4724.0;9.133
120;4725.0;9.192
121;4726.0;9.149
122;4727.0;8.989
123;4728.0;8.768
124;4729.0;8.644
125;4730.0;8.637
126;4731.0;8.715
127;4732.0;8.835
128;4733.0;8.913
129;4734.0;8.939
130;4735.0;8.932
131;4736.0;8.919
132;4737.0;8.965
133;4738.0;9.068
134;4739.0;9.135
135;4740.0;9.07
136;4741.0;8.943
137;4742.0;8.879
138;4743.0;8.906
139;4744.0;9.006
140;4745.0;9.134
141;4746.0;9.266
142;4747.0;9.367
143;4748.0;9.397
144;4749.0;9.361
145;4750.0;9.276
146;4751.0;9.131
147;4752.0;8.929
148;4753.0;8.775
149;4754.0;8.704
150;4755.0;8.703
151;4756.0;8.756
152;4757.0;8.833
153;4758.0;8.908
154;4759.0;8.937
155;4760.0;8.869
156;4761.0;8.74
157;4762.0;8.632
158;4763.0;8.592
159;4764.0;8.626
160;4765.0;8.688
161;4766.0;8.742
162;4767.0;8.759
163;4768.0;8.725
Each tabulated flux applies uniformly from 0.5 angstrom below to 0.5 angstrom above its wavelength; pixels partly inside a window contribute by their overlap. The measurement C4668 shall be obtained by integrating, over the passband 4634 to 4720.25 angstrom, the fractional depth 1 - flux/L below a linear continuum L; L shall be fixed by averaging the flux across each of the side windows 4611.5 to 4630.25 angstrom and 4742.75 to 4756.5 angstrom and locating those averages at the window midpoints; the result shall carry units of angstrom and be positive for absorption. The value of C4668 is 2.3 angstrom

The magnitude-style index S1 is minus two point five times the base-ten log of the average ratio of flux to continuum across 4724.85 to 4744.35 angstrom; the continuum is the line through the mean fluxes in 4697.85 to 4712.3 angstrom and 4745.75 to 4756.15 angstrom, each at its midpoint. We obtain -0.01 mag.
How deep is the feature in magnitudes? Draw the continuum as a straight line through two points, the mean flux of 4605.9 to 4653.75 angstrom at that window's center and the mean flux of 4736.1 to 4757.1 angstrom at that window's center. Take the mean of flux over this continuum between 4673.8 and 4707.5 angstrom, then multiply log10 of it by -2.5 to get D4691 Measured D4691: 0.019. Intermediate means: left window 9.04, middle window 8.88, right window 9.03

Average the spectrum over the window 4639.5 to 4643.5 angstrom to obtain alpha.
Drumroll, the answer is 9.06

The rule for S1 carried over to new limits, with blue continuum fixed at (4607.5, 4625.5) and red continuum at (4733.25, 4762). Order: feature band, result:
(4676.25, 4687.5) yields 0.01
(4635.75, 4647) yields 0.03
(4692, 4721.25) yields 0.04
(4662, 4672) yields 0.05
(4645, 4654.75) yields 0.04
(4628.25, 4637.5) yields 0.00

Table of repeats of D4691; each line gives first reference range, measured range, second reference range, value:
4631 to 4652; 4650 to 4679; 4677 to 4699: 0.01 mag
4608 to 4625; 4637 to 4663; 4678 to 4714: 0.01 mag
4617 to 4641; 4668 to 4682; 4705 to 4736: 0.01 mag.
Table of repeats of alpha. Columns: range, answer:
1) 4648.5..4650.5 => 8.75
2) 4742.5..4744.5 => 8.96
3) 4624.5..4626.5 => 9.04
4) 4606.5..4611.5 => 9.26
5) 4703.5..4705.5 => 8.45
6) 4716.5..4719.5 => 8.92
